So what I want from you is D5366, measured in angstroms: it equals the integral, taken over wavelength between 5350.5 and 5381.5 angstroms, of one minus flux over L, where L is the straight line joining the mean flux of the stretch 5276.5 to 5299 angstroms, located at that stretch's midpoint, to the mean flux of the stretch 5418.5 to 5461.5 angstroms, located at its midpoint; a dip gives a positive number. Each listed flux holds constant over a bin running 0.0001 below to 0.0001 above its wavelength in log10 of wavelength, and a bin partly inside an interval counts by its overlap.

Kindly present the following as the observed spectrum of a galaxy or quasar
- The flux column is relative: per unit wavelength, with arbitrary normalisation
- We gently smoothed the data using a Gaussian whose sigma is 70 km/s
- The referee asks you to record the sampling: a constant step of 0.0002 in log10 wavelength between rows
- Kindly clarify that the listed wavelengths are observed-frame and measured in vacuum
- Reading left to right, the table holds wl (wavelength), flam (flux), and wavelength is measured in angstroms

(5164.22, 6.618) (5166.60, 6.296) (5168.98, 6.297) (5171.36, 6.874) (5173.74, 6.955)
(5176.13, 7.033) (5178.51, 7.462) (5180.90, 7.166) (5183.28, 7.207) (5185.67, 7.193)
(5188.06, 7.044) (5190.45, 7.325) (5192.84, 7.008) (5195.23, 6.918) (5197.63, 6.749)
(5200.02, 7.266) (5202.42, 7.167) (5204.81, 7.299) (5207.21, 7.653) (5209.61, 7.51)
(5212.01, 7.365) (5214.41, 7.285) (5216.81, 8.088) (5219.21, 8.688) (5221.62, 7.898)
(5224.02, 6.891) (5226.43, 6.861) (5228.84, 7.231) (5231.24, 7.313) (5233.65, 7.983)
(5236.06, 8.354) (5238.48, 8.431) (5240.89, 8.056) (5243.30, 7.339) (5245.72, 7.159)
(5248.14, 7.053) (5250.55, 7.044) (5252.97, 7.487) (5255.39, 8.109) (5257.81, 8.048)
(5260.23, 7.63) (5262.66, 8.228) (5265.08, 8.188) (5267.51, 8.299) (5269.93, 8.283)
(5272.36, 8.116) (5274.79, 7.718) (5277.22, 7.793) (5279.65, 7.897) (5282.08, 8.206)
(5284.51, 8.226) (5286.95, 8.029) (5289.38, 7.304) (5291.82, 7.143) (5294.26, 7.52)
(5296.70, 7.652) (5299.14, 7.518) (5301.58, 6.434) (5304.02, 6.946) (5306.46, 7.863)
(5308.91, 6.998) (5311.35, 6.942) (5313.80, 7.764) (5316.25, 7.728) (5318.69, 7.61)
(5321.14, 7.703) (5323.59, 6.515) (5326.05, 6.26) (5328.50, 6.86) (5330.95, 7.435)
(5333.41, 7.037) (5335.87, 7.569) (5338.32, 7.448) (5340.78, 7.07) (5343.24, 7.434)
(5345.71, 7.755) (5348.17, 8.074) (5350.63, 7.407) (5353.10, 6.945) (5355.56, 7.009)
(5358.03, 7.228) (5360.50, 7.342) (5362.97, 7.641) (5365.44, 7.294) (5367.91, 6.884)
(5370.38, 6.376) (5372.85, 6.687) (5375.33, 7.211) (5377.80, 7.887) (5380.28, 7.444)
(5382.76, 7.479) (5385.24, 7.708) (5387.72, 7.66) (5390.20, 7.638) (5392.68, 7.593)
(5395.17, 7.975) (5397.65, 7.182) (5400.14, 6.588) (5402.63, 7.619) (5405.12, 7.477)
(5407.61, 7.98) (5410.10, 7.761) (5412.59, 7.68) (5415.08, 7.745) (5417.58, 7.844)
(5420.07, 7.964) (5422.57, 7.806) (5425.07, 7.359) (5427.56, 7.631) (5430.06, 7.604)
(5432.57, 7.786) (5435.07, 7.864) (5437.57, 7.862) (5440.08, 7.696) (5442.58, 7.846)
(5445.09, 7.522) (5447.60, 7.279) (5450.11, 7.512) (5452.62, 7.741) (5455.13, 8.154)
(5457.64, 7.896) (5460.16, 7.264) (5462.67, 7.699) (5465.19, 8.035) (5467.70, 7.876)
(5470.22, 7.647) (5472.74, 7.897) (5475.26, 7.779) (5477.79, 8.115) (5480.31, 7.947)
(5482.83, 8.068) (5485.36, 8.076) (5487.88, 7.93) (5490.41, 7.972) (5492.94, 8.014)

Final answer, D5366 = 2.2 angstroms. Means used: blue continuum 7.74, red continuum 7.7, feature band 7.17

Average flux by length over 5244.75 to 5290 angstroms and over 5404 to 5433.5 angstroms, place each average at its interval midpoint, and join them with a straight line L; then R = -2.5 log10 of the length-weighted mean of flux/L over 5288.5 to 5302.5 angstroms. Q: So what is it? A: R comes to 0.08 mag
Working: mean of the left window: 7.84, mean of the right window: 7.72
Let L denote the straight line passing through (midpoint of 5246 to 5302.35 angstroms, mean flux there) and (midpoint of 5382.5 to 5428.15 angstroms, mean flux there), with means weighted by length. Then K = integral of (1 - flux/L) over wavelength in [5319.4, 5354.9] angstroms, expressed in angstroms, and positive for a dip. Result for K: 2.0 angstroms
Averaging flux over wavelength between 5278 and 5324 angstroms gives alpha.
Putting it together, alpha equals 7.49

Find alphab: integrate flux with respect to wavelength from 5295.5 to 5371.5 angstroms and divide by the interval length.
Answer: 7.25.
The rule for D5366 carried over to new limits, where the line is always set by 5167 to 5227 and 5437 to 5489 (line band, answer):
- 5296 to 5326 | 0.9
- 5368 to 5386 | 0.9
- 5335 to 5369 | 0.9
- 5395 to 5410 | 0.4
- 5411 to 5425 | -0.1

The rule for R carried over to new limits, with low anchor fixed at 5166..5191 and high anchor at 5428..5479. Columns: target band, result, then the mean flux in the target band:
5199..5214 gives -0.05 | 7.37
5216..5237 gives -0.08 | 7.69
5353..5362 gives 0.05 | 7.17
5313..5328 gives 0.02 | 7.23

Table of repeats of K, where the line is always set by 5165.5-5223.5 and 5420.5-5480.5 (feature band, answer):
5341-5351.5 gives -0.1 angstroms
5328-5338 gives 0.3 angstroms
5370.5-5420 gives 0.7 angstroms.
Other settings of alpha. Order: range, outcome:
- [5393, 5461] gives 7.65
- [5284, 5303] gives 7.44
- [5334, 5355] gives 7.44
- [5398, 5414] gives 7.5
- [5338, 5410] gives 7.39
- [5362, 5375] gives 6.98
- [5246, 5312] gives 7.65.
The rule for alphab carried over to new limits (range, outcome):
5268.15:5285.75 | 8.04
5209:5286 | 7.78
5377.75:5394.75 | 7.63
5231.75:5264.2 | 7.76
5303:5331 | 7.21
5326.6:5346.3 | 7.27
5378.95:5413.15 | 7.55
